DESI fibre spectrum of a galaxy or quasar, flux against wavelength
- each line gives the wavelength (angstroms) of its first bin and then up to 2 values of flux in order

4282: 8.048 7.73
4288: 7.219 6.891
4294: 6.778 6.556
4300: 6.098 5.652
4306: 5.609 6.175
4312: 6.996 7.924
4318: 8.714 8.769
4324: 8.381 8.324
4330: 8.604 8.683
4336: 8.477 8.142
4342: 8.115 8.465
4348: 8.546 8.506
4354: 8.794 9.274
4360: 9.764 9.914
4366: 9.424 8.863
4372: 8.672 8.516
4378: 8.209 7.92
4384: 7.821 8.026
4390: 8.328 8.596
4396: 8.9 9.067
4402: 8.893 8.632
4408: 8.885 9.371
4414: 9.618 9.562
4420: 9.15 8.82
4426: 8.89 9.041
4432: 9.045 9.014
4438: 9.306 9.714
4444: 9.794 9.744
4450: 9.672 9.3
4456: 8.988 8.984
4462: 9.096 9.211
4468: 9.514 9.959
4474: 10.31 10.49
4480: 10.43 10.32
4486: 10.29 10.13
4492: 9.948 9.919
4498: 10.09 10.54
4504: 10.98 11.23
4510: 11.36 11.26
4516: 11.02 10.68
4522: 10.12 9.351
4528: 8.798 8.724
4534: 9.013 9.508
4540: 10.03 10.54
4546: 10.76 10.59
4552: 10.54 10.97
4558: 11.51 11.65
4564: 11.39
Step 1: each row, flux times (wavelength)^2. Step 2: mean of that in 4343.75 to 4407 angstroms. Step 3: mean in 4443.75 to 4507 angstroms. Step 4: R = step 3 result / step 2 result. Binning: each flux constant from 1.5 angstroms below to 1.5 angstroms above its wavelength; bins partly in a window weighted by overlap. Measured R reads 1.2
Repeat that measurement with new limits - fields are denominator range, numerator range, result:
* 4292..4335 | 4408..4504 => 1.39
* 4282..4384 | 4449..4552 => 1.35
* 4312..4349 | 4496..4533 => 1.34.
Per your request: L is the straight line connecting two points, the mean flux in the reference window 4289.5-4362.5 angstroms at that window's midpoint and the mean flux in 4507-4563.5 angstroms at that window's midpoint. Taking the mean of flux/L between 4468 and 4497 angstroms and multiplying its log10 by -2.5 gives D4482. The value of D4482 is -0.04 mag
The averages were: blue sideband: 7.87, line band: 10.2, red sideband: 10.4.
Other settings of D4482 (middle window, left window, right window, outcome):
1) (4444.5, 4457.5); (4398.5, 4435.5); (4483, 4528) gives 0.016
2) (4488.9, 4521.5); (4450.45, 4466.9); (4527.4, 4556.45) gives -0.111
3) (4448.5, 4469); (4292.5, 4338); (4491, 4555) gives 0.017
